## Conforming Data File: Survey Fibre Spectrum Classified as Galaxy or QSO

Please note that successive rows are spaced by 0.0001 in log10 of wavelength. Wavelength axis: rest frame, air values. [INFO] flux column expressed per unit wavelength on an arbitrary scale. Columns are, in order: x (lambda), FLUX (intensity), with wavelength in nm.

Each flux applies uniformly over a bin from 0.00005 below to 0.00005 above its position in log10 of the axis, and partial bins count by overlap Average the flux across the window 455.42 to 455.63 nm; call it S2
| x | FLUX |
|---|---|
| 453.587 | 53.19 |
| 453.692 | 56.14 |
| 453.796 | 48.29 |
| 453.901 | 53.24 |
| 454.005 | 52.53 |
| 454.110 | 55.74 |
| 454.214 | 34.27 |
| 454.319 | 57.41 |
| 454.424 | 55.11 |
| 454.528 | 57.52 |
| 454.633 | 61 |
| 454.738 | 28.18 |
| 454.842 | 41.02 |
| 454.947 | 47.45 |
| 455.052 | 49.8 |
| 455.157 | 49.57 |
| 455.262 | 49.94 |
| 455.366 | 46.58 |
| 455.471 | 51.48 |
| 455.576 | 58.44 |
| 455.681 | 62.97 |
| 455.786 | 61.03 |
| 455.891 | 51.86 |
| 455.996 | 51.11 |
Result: 55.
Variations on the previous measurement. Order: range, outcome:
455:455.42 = 49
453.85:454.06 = 52.9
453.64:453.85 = 52.2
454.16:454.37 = 45.9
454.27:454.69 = 57.4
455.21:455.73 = 53.9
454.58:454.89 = 43.5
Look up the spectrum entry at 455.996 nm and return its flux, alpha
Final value 51.11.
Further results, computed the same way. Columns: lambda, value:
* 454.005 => 52.53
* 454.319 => 57.41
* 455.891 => 51.86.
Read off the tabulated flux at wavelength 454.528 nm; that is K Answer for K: 57.52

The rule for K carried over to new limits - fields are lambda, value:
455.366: 46.58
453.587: 53.19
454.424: 55.11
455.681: 62.97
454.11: 55.74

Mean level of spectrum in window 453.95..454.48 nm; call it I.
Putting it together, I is 51.1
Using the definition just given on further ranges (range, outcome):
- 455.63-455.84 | 61.9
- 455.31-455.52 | 49.2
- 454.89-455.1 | 48.3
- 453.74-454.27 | 48.9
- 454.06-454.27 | 45.1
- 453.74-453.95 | 50.8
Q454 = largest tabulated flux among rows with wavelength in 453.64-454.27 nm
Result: 56.14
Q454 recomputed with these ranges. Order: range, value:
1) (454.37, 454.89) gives 61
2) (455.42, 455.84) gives 62.97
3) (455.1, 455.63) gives 58.44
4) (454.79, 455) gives 47.45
